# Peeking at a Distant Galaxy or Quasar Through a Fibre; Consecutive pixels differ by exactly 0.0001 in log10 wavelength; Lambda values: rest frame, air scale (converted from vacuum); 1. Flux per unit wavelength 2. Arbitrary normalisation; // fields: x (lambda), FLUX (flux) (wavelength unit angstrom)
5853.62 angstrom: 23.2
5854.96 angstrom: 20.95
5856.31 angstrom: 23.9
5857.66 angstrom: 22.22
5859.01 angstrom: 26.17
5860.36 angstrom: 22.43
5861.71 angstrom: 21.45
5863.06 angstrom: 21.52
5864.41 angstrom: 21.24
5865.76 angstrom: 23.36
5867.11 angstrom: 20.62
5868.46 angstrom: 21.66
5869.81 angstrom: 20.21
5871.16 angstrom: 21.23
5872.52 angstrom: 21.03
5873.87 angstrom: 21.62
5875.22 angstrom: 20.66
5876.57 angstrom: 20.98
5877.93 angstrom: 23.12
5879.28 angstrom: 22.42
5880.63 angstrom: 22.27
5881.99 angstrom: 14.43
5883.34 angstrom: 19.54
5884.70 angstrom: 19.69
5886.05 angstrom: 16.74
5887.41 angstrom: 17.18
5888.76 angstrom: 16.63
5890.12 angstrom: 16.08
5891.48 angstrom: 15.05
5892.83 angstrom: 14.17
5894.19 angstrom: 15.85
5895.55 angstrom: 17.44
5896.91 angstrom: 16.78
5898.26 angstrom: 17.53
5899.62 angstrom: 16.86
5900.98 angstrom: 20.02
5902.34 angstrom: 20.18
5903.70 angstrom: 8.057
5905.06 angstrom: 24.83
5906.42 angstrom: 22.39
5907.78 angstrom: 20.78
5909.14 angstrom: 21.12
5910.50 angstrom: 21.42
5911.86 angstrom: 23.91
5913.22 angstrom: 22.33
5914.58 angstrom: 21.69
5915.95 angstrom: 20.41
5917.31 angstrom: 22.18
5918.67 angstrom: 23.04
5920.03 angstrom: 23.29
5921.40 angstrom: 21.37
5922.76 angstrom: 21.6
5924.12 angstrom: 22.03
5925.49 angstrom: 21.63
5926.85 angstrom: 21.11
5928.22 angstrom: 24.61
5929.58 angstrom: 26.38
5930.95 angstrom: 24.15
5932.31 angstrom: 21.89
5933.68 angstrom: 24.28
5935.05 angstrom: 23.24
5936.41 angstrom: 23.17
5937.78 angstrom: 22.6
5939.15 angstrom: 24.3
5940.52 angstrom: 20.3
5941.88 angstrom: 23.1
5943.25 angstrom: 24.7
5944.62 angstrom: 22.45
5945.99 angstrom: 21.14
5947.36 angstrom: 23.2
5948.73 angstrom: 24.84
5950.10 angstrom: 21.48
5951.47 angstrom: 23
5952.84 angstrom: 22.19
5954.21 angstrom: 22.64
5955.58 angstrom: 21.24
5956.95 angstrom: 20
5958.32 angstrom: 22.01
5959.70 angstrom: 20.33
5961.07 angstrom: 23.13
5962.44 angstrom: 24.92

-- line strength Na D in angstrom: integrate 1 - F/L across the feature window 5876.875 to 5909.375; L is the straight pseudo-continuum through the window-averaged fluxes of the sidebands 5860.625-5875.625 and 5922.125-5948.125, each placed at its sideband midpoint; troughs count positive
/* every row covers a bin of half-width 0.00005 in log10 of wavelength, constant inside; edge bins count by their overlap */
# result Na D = 5.4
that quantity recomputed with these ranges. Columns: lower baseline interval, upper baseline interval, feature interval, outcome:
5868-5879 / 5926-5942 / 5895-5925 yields 2.8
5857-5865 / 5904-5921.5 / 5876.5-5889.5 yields 1.8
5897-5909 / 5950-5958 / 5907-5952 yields -5.0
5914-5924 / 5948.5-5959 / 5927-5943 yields -1.0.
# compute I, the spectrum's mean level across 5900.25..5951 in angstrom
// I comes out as 22.1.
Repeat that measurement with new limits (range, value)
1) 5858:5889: 20.8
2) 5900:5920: 20.9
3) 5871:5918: 19.3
